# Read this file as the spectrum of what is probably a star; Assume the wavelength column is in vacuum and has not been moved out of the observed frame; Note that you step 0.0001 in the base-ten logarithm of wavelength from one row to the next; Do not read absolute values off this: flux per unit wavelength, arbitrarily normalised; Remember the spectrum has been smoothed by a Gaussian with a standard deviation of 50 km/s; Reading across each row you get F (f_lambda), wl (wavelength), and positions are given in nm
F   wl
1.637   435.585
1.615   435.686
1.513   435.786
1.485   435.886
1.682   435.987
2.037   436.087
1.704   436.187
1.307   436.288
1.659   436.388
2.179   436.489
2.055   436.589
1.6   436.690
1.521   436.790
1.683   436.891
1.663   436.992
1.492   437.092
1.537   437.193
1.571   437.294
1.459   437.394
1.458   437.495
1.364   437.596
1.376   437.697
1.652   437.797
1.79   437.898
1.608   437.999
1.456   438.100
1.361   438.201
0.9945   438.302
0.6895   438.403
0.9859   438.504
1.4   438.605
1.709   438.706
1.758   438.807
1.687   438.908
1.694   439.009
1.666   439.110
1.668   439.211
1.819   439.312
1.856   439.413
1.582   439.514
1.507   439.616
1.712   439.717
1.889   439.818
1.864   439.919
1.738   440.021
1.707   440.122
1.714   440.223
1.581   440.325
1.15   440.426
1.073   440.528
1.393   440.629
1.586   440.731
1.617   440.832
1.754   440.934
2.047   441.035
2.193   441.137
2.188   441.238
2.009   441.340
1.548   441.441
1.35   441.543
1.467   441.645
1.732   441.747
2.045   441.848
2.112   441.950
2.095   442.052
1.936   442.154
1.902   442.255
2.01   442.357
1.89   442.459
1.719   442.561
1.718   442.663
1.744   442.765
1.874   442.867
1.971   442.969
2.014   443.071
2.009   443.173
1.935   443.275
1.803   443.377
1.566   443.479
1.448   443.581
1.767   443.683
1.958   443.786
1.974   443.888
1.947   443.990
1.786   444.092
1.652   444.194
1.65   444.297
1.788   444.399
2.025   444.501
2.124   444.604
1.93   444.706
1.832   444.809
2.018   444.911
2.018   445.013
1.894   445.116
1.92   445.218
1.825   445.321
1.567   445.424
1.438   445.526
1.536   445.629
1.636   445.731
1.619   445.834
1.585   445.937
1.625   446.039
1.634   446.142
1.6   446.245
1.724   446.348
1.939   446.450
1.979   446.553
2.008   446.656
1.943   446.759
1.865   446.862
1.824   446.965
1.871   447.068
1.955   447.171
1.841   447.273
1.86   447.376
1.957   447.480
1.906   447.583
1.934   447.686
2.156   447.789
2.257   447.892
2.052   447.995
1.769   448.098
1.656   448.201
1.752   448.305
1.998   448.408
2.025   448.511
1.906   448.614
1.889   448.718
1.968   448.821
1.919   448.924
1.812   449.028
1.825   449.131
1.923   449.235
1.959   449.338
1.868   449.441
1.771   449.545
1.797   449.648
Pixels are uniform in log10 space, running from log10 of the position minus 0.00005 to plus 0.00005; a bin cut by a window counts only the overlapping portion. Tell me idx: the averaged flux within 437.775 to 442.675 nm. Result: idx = 1.67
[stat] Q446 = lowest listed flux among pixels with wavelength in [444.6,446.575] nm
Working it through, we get 1.438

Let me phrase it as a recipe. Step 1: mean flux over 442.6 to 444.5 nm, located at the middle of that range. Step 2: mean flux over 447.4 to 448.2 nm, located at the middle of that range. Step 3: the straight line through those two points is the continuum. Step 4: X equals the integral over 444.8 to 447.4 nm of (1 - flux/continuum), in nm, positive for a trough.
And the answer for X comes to 0.17 nm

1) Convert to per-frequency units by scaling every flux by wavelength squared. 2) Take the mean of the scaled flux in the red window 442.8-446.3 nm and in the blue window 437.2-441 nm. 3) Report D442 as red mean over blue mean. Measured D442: 1.19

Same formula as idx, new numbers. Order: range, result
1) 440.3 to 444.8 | 1.8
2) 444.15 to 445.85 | 1.8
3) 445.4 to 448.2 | 1.82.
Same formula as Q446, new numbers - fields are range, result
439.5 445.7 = 1.073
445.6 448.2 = 1.536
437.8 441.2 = 0.6895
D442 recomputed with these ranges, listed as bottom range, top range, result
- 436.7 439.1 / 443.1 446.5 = 1.24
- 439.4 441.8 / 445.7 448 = 1.14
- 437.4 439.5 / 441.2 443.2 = 1.26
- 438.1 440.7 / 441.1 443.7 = 1.23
